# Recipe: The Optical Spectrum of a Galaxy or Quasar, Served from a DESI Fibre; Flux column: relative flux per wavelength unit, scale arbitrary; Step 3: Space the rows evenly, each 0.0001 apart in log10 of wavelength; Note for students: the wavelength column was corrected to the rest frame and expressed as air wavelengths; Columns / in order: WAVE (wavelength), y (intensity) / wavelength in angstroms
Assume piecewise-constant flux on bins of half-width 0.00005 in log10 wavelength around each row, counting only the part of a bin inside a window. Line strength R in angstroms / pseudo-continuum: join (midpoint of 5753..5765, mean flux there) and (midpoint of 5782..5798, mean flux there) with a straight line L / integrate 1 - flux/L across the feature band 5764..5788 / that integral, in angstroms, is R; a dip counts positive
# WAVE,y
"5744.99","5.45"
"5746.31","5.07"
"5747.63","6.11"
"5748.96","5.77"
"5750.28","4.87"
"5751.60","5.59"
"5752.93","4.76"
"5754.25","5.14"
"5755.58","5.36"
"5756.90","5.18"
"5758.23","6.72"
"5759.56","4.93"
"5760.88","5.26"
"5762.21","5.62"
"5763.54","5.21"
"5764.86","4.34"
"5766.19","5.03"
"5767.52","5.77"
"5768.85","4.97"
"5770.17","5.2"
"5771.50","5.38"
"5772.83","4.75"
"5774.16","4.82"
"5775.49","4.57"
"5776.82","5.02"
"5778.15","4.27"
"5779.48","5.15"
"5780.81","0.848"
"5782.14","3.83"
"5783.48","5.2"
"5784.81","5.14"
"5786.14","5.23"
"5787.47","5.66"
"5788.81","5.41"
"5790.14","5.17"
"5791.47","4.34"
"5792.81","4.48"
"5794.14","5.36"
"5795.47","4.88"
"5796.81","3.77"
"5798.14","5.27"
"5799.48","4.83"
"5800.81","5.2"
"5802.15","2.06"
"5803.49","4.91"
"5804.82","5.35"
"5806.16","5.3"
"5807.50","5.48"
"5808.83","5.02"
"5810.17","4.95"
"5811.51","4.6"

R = 1.8 angstroms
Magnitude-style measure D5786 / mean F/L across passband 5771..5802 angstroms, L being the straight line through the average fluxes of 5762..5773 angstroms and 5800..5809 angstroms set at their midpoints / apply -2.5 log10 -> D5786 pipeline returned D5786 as 0.06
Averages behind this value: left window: 5.14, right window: 4.75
